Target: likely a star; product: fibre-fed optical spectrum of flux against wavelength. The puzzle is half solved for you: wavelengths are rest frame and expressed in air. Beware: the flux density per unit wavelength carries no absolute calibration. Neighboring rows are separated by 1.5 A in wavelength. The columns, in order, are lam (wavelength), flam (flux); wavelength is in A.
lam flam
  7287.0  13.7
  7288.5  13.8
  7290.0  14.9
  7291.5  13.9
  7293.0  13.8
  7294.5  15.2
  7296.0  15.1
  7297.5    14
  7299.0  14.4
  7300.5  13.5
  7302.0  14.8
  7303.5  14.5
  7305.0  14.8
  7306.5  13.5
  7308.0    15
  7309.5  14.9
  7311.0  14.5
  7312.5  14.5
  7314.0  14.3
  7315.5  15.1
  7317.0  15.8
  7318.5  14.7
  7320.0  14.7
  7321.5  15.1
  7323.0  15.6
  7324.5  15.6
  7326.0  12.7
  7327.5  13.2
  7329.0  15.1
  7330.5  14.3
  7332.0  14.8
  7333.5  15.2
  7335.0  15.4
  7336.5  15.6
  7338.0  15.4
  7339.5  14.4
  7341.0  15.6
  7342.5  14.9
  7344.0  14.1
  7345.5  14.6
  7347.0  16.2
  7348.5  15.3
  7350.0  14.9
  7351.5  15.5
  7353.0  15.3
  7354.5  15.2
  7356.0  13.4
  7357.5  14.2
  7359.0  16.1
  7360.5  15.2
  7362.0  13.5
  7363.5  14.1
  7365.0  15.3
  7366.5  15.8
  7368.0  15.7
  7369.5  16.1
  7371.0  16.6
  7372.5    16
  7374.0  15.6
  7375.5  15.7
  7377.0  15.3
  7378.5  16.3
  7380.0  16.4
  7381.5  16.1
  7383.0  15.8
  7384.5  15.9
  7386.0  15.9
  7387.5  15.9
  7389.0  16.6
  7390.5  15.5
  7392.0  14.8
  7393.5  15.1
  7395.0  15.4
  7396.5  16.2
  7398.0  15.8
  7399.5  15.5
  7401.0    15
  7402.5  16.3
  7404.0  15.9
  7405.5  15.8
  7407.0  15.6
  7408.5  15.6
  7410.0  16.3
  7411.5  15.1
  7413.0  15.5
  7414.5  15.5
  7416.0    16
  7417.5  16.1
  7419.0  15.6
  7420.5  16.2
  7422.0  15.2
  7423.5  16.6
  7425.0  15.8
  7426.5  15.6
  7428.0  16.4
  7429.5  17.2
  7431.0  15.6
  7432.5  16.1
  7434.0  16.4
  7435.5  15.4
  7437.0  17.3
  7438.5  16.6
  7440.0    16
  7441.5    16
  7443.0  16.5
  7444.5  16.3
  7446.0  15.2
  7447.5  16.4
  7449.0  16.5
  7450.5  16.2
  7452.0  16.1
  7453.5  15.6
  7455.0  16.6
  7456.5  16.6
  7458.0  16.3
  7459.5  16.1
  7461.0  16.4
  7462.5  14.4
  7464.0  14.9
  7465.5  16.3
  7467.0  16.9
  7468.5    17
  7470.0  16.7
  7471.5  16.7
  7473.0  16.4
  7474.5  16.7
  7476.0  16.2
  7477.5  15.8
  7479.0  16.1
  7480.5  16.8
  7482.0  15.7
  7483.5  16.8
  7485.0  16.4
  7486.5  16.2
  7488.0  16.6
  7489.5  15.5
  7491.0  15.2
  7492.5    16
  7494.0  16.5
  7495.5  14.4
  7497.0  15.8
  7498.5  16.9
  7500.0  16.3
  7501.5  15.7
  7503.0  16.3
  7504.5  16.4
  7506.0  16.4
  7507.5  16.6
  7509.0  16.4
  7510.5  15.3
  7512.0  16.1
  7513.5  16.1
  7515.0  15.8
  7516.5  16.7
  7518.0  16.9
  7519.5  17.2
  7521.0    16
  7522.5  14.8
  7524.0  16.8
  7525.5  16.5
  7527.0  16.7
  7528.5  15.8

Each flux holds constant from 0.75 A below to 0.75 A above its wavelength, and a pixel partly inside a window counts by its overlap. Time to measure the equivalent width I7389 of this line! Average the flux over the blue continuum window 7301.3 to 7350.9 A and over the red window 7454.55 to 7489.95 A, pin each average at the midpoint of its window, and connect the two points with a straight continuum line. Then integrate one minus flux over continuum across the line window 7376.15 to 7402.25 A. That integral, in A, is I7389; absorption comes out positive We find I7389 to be -0.5 A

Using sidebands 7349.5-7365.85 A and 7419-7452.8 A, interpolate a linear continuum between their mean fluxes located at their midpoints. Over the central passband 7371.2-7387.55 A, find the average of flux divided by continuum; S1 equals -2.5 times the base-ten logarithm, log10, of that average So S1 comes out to -0.05 mag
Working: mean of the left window 14.8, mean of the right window 16.2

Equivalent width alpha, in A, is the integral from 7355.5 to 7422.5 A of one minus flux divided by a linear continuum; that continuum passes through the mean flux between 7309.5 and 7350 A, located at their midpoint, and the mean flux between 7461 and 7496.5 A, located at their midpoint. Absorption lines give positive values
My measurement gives -1.0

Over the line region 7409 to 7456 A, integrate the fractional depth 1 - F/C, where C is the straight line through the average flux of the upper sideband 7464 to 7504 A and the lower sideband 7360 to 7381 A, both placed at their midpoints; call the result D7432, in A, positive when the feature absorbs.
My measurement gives -0.5 A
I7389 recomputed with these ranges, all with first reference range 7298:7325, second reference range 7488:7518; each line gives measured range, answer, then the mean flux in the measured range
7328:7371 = -0.2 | 15.1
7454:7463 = -0.2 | 16.1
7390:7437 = -1.1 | 15.8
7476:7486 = -0.2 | 16.3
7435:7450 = -0.6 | 16.2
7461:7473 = -0.3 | 16.2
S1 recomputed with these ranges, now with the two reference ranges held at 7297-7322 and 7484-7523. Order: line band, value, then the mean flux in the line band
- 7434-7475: -0.03 mag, 16.2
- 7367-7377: -0.06 mag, 15.9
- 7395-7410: -0.03 mag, 15.8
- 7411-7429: -0.03 mag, 15.8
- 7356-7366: 0.02 mag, 14.7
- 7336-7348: -0.02 mag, 15.1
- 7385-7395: -0.03 mag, 15.6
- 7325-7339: 0.01 mag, 14.6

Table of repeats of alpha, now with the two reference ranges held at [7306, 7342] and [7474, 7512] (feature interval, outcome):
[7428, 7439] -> -0.5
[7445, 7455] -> -0.2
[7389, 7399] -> -0.1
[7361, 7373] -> -0.2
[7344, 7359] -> 0.0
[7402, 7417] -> -0.3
